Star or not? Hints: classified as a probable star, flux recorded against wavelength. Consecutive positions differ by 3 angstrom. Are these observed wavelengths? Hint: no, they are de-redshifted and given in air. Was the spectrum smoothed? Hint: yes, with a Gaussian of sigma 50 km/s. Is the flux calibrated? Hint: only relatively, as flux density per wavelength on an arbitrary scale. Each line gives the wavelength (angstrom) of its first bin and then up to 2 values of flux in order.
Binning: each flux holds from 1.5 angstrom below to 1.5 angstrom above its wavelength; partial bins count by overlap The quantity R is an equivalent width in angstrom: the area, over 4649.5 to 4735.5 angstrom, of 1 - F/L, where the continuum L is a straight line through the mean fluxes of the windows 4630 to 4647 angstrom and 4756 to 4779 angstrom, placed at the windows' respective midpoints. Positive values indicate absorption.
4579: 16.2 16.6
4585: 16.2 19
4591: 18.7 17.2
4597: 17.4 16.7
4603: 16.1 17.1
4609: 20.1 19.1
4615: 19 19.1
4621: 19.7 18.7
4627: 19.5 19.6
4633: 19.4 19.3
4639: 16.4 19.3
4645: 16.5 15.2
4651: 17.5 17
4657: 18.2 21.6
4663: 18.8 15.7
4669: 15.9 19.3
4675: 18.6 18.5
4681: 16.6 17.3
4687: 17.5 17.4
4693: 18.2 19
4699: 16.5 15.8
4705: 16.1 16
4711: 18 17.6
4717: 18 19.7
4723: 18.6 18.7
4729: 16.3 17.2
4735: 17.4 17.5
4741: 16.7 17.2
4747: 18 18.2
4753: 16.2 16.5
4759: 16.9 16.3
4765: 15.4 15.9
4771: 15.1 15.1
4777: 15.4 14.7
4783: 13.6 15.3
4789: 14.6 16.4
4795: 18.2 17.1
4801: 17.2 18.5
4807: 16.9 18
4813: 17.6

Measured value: -2.58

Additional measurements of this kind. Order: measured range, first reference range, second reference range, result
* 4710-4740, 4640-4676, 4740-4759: -1.0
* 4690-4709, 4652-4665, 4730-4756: 1.1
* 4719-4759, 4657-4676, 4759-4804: -1.7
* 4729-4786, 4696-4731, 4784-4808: 2.7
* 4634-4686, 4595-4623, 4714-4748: 0.8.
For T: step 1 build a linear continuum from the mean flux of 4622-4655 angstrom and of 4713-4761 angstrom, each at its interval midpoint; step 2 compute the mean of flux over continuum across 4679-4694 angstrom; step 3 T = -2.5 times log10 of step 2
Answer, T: 0.02 mag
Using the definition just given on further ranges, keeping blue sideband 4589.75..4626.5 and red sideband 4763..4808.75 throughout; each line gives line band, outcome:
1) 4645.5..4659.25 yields 0.03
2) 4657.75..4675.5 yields -0.05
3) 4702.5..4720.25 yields -0.02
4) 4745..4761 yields -0.05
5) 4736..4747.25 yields -0.05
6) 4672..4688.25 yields -0.03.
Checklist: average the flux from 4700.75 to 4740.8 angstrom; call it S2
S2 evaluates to 17.4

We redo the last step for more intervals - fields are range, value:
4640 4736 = 17.6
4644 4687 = 17.6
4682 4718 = 17.3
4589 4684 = 18.1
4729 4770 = 16.8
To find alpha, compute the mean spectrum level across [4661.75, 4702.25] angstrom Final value 17.6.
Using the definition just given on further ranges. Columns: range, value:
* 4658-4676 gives 18.3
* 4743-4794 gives 15.9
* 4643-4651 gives 16.4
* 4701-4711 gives 16.3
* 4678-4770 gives 17.2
